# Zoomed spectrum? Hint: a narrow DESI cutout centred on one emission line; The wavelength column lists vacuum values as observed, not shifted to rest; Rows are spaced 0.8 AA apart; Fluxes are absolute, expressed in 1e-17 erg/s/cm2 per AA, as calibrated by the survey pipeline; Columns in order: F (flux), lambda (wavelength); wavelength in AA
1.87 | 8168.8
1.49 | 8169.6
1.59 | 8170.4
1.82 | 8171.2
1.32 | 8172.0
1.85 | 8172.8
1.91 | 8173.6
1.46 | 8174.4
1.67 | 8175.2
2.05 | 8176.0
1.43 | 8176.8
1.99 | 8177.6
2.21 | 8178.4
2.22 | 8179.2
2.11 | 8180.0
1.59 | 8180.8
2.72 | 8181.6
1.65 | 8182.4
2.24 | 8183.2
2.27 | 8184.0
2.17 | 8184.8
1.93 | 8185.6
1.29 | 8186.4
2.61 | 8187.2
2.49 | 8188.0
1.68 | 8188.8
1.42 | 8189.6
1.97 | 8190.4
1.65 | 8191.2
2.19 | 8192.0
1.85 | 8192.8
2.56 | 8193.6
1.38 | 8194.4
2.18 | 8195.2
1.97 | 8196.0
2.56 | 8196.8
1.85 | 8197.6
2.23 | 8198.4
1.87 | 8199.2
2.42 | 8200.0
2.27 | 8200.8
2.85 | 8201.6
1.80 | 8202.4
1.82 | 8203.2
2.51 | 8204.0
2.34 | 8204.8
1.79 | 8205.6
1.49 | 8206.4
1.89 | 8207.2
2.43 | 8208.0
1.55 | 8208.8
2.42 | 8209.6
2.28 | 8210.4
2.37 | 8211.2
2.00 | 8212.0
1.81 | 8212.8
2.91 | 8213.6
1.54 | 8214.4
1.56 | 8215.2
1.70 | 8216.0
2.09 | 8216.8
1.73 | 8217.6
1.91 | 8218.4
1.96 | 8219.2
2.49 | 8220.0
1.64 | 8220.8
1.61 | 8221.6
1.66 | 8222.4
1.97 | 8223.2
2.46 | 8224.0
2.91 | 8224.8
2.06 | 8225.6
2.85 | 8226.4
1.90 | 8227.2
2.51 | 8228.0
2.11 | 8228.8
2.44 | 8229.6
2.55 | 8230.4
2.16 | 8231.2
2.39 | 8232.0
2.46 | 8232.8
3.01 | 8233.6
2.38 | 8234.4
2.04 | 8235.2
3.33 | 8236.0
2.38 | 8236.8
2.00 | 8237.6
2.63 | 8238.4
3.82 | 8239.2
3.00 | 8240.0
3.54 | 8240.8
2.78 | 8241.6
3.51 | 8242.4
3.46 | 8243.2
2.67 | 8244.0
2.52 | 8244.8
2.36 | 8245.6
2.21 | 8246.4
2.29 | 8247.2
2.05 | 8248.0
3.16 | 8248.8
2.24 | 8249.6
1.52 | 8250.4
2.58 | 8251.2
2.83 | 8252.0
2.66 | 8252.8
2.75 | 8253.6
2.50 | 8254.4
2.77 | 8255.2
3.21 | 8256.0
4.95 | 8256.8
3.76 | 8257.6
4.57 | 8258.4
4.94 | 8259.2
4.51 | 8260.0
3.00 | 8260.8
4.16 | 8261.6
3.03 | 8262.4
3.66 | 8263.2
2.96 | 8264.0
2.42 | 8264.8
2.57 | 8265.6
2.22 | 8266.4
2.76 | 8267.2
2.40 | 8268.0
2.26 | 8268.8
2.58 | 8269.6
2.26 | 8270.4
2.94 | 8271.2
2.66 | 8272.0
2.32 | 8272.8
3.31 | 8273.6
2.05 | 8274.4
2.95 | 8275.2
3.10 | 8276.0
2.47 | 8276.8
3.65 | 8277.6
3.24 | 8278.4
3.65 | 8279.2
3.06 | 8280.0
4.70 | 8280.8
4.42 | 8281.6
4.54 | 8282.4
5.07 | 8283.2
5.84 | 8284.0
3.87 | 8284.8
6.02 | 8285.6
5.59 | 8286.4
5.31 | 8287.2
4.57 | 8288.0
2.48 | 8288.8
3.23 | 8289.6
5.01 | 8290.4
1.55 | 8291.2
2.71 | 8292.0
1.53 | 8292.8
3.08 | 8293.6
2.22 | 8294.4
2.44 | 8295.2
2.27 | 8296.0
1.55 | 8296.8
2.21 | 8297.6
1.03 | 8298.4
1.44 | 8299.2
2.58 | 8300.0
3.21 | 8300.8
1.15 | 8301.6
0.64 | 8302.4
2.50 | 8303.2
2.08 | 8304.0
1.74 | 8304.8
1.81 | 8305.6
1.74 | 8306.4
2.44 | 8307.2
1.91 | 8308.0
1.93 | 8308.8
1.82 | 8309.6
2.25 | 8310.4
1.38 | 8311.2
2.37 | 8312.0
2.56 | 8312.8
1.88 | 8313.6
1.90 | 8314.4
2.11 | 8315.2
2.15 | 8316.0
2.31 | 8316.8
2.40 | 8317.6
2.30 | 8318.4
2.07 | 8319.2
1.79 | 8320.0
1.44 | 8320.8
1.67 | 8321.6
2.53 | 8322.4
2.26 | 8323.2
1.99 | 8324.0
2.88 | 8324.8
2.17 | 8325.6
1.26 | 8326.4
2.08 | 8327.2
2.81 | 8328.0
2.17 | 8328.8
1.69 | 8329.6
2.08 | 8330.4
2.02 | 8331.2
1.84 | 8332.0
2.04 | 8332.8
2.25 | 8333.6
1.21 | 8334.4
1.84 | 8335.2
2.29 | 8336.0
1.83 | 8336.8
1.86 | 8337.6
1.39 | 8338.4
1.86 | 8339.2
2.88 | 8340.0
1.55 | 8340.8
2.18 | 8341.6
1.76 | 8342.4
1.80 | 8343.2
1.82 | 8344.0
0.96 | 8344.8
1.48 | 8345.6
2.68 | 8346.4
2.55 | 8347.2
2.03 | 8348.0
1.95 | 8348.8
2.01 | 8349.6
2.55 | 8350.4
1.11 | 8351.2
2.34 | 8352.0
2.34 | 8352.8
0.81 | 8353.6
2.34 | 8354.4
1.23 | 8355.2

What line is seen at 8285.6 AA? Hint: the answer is [N II]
